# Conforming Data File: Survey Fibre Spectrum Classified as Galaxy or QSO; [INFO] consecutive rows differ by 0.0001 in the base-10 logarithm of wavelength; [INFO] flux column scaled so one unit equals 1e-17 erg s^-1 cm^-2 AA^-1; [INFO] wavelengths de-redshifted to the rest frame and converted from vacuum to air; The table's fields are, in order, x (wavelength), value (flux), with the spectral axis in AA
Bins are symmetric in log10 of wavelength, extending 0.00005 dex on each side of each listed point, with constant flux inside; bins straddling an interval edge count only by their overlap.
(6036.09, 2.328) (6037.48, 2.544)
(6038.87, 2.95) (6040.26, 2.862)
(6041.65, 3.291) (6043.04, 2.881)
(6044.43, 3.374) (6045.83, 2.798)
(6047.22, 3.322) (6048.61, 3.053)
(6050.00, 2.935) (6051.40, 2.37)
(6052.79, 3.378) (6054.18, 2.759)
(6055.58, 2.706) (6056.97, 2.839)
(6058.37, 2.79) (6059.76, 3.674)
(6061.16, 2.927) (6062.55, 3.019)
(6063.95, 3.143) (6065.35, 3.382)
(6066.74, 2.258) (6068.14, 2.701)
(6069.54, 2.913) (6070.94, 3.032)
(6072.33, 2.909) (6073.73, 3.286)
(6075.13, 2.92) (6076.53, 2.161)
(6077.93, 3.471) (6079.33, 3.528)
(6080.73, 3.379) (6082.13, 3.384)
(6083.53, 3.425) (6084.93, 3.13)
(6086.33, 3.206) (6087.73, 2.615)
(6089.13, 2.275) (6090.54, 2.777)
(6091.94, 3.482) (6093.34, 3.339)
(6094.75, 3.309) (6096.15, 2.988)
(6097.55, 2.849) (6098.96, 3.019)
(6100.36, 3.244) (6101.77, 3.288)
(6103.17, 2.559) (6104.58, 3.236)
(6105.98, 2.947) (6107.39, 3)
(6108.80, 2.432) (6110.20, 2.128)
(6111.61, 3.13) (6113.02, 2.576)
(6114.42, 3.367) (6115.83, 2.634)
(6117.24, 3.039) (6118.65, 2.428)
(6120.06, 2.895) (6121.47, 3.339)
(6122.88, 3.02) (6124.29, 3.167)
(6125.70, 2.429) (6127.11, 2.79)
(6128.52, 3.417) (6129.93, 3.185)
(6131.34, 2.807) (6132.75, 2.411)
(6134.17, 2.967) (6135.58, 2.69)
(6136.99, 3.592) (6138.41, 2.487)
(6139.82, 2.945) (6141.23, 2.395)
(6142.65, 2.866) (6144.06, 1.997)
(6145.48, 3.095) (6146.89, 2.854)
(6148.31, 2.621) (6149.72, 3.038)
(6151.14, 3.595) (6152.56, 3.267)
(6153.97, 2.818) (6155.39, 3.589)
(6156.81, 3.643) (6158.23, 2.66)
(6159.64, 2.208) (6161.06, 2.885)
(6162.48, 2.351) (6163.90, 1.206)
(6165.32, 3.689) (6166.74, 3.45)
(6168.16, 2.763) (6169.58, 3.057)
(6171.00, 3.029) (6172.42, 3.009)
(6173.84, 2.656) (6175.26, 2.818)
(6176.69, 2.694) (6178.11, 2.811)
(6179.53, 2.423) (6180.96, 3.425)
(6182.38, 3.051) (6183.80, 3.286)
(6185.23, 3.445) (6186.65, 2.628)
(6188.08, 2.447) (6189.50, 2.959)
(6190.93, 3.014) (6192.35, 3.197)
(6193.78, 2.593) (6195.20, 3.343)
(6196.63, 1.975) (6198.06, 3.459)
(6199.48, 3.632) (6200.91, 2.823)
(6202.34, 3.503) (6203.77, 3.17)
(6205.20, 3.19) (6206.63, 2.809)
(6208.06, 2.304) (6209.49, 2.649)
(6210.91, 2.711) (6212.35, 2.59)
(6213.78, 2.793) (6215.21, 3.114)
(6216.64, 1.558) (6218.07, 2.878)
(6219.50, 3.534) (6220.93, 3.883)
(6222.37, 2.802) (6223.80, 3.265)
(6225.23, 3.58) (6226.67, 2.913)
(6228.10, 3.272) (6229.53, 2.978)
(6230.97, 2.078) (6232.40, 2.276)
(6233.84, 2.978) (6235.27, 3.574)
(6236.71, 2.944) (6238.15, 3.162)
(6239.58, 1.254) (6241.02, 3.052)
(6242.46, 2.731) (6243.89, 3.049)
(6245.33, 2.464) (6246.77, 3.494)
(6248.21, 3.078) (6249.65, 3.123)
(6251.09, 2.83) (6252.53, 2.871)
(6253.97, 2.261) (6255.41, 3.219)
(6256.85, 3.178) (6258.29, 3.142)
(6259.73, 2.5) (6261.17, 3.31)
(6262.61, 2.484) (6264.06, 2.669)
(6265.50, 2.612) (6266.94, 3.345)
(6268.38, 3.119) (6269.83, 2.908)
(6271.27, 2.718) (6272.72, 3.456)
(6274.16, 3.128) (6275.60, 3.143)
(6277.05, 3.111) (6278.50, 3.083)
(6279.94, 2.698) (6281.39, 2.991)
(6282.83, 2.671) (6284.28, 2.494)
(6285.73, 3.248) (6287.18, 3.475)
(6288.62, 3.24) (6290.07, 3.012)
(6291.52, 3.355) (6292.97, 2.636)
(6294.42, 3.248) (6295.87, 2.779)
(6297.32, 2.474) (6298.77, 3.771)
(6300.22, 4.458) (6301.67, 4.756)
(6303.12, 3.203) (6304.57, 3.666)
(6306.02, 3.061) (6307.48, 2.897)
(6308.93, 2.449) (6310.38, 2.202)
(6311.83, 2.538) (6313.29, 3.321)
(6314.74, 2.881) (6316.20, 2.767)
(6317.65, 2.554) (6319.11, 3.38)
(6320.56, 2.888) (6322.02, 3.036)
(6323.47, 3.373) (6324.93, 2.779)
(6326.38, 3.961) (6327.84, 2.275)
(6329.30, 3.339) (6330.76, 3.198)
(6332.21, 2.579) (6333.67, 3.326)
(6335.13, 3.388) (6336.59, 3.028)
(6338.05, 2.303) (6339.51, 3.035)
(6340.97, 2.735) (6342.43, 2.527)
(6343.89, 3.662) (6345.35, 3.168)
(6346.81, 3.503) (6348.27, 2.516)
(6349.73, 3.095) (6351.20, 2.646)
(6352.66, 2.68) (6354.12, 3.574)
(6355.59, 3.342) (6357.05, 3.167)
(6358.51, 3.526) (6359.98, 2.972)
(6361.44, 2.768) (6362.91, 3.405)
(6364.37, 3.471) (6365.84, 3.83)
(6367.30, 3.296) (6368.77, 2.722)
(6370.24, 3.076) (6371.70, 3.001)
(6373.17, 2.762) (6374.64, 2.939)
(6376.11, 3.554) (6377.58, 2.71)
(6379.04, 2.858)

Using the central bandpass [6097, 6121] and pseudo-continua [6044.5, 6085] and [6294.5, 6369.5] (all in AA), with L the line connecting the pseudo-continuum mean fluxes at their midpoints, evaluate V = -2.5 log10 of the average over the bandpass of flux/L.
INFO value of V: 0.06 mag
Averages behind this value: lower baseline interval 3.02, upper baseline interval 3.1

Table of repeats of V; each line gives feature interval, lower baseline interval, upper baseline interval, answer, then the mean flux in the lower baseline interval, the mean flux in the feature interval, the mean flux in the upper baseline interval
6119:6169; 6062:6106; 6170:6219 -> 0.03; 3.04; 2.89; 2.89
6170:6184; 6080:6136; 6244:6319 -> 0.03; 2.96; 2.91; 3.02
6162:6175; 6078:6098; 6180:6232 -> 0.08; 3.14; 2.81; 2.96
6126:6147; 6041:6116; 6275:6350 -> 0.07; 2.99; 2.83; 3.06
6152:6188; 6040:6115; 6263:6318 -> 0.04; 3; 2.9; 3.06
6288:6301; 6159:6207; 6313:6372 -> -0.07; 2.91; 3.22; 3.07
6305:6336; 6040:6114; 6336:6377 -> 0.04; 2.99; 2.97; 3.08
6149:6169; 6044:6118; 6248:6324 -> 0.02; 2.99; 2.94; 3.03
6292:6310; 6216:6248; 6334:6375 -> -0.09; 2.9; 3.26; 3.08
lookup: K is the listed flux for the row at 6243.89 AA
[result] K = 3.049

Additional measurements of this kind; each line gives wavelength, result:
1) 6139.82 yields 2.945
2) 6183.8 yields 3.286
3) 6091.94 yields 3.482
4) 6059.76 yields 3.674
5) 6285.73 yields 3.248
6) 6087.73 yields 2.615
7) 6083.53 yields 3.425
